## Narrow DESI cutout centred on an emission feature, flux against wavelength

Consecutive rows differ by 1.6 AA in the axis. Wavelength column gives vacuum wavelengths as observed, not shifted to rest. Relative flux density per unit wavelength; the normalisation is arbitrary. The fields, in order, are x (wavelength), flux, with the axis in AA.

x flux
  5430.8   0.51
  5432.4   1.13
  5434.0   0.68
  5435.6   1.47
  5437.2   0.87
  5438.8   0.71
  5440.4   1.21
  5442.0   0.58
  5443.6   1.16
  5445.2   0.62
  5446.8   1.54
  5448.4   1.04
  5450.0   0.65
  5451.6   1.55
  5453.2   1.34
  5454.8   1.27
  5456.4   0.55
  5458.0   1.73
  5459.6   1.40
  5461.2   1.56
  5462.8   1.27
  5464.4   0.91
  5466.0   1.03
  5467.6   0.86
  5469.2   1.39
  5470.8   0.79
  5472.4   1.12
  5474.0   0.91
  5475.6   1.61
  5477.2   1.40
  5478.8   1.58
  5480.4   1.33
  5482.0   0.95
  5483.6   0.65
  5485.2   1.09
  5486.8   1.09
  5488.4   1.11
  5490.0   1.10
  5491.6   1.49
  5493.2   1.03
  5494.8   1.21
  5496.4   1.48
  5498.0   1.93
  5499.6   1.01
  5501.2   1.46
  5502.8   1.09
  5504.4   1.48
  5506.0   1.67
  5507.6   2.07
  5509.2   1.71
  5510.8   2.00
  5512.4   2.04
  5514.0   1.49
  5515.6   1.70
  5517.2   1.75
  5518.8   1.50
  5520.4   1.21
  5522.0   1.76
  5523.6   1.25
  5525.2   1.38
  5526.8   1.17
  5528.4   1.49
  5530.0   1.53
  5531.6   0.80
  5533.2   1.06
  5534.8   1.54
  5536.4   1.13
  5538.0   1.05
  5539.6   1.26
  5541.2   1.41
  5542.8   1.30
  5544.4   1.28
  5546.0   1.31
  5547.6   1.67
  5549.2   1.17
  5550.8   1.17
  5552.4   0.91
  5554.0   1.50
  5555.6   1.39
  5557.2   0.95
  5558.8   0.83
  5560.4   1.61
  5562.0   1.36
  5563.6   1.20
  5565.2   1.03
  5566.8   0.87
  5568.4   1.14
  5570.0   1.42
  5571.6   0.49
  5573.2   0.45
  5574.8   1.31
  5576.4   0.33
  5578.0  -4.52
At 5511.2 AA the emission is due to Mg II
